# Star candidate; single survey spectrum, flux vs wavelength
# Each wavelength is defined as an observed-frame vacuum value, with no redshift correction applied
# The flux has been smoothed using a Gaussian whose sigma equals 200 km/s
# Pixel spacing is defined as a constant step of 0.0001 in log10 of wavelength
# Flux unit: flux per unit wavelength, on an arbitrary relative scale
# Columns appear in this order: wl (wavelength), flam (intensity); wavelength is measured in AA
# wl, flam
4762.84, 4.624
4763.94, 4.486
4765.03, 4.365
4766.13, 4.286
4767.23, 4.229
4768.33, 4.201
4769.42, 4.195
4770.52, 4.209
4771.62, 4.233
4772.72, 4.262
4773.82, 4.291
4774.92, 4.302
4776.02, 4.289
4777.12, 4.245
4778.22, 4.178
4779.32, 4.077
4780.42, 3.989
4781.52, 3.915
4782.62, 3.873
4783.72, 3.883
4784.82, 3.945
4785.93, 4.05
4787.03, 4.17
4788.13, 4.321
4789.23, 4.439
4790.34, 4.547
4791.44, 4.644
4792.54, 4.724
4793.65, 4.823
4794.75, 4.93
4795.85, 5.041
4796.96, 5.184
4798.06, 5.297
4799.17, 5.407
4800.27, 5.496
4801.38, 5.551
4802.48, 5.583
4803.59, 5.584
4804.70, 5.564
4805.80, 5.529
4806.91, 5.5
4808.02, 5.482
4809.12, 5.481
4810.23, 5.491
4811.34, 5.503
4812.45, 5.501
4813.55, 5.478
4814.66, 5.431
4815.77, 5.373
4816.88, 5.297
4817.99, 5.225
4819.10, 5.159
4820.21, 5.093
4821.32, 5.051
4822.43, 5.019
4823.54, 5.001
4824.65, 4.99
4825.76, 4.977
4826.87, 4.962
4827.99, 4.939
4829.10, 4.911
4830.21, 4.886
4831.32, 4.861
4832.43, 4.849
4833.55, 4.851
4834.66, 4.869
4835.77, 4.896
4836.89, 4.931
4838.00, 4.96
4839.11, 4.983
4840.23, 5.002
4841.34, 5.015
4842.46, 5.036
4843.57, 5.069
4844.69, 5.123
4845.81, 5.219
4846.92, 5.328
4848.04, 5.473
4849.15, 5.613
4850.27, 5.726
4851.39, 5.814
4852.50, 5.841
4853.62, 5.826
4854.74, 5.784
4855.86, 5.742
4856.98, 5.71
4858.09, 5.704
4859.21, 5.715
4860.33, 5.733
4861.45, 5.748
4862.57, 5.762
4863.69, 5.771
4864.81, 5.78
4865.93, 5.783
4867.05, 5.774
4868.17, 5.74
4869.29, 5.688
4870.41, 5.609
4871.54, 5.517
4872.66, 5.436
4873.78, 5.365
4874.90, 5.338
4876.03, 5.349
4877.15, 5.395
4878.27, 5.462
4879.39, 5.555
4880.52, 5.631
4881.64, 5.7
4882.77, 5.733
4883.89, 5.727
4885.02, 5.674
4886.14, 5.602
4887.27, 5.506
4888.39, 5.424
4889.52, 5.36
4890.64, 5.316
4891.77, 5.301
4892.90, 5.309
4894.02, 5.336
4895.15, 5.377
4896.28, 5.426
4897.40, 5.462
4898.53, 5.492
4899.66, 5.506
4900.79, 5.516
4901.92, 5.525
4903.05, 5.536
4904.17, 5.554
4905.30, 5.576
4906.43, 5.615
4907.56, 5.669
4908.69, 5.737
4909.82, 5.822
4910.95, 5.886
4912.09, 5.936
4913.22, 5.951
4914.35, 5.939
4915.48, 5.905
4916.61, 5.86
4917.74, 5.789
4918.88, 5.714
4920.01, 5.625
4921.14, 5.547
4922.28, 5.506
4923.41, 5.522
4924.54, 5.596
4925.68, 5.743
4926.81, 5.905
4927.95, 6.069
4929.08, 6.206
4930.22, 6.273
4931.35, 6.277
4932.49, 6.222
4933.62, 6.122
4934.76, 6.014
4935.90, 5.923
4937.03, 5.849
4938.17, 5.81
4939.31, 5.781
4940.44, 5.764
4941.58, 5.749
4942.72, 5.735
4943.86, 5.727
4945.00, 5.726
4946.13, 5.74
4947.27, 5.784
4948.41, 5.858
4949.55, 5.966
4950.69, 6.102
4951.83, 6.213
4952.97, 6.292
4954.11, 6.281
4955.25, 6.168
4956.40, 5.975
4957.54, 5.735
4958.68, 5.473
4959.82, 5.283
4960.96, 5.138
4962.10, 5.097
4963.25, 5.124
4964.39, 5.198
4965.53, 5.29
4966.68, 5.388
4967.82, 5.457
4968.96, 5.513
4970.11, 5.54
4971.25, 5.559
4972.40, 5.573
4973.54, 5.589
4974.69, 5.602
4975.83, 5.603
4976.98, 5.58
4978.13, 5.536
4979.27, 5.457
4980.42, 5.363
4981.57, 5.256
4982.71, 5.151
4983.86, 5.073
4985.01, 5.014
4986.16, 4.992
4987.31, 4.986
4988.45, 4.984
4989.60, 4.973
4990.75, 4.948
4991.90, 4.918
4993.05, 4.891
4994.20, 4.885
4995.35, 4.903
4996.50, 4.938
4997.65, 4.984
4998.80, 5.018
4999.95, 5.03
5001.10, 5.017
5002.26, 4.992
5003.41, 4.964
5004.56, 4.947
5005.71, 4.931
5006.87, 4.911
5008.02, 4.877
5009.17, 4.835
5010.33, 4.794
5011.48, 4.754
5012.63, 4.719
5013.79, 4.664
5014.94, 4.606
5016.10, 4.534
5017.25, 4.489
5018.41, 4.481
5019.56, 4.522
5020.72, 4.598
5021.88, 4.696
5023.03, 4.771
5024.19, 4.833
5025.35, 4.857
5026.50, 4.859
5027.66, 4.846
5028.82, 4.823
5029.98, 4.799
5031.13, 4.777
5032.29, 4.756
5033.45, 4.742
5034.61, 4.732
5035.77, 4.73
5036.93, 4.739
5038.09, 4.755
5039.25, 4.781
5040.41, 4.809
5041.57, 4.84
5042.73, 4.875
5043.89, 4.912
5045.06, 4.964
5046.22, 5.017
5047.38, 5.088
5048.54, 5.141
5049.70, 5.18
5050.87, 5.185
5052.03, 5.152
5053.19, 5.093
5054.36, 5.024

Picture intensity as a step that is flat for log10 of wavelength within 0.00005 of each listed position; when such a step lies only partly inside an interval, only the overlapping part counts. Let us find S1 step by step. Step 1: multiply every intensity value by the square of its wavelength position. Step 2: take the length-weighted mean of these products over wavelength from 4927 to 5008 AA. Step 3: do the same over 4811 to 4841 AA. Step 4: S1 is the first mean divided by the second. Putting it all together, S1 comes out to 1.15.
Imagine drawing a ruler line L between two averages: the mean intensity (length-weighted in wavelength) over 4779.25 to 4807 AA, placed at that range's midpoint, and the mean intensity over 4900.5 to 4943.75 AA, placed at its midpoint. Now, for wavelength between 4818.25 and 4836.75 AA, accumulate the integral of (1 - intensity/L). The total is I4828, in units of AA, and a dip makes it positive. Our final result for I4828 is 0.32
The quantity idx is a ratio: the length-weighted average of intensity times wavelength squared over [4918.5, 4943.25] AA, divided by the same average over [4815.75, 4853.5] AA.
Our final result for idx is 1.2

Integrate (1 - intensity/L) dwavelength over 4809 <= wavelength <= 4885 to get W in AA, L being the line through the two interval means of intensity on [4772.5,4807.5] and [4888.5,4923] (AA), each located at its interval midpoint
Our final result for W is -3.6 AA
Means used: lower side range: 4.68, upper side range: 5.6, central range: 5.37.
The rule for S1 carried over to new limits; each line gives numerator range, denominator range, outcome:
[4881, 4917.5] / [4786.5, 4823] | 1.12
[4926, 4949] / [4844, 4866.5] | 1.08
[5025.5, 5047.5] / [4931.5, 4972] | 0.87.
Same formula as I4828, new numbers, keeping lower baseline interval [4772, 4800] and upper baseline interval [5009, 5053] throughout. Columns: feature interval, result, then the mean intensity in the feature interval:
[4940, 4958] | -4.8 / 5.93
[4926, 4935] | -2.8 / 6.13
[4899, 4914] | -3.4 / 5.68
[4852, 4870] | -4.7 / 5.75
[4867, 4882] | -3.1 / 5.53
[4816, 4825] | -1.2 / 5.12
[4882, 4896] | -2.7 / 5.47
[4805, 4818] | -2.8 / 5.45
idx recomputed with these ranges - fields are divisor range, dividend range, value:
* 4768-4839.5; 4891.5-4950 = 1.24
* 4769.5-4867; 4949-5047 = 1.08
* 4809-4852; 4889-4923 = 1.12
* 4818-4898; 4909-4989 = 1.10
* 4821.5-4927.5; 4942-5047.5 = 0.99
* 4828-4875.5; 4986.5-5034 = 0.95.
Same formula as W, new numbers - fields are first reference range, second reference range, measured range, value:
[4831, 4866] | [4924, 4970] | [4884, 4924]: 0.1 AA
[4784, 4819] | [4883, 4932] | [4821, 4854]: 1.0 AA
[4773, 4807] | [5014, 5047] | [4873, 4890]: -2.9 AA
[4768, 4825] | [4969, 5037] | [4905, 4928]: -3.9 AA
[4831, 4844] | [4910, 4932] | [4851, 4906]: -2.0 AA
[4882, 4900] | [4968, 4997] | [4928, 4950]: -2.4 AA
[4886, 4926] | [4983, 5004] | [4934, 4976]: -3.6 AA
